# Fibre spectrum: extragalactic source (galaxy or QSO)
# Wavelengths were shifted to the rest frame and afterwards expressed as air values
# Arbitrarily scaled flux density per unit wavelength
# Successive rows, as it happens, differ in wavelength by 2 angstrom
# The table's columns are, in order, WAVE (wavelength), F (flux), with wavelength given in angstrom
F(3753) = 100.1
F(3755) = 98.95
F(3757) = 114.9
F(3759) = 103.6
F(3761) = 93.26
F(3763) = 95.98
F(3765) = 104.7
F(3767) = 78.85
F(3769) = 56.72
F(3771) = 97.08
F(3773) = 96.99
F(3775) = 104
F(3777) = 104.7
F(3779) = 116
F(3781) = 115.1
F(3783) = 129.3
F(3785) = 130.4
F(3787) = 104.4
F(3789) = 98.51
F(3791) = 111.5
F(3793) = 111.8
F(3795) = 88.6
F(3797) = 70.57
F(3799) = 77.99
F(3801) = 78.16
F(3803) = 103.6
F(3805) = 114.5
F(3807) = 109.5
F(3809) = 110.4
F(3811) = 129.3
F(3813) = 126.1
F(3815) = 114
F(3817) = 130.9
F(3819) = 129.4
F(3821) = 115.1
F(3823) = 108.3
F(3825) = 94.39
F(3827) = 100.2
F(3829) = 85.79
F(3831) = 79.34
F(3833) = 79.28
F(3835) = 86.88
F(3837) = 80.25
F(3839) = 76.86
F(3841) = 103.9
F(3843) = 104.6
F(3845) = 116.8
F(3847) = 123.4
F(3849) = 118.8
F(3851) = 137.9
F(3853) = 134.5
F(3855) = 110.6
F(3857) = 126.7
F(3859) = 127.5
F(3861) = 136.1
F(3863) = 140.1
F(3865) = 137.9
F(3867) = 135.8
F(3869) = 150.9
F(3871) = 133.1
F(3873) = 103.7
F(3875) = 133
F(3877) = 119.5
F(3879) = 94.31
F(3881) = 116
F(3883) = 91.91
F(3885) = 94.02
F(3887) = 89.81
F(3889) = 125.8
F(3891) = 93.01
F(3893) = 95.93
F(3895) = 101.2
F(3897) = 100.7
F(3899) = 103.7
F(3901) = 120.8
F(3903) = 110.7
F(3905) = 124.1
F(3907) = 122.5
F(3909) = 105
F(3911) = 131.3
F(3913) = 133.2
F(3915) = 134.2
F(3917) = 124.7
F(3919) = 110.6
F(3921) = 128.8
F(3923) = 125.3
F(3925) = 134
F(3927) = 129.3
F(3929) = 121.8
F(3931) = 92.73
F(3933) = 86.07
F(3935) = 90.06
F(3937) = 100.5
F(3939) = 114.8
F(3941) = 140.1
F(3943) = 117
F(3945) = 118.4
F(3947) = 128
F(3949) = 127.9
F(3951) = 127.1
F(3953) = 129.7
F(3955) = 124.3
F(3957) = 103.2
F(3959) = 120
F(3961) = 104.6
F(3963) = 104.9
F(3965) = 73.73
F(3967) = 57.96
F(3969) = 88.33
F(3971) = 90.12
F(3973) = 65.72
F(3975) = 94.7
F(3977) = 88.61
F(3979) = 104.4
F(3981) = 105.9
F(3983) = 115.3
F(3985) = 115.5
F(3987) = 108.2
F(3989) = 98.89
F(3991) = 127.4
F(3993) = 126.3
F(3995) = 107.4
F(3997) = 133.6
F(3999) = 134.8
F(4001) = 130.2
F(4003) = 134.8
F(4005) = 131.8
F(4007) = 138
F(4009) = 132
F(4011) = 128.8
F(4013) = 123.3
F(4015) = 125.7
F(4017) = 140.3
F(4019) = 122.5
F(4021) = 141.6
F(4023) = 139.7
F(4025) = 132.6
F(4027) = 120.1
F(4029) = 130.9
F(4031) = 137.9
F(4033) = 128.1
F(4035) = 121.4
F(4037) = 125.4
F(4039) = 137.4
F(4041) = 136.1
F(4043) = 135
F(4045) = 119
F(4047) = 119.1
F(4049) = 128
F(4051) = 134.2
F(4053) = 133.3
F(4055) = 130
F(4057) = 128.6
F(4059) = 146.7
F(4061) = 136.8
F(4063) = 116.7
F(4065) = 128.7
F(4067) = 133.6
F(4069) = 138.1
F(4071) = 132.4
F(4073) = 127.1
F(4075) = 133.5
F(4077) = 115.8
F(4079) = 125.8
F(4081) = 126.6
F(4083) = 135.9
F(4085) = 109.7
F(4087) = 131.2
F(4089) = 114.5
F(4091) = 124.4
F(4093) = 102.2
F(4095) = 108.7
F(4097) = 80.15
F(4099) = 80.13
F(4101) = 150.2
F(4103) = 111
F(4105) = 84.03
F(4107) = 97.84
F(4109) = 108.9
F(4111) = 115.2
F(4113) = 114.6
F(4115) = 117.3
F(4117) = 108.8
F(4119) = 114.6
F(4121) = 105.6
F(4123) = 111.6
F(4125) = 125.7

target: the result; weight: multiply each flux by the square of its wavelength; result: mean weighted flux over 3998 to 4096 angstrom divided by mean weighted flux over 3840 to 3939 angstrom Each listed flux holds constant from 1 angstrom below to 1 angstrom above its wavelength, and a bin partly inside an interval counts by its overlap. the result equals 1.19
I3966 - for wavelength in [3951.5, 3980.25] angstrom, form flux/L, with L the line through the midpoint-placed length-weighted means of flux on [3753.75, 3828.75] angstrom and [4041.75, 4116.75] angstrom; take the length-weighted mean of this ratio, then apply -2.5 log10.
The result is 0.18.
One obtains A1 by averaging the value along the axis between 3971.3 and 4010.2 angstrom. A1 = 115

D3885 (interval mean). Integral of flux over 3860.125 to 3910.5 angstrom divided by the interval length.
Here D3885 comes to 115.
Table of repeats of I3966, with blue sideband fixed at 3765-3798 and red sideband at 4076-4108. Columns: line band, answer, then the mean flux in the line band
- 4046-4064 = -0.17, 130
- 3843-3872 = -0.24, 130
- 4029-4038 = -0.17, 128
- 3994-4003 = -0.17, 127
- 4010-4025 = -0.20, 132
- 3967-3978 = 0.29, 83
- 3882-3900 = 0.06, 99.6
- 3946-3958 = -0.15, 123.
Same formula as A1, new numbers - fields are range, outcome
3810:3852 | 107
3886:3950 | 115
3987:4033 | 129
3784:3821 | 108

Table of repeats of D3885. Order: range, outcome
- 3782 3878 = 112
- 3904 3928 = 125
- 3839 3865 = 122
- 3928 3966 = 112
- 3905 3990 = 111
